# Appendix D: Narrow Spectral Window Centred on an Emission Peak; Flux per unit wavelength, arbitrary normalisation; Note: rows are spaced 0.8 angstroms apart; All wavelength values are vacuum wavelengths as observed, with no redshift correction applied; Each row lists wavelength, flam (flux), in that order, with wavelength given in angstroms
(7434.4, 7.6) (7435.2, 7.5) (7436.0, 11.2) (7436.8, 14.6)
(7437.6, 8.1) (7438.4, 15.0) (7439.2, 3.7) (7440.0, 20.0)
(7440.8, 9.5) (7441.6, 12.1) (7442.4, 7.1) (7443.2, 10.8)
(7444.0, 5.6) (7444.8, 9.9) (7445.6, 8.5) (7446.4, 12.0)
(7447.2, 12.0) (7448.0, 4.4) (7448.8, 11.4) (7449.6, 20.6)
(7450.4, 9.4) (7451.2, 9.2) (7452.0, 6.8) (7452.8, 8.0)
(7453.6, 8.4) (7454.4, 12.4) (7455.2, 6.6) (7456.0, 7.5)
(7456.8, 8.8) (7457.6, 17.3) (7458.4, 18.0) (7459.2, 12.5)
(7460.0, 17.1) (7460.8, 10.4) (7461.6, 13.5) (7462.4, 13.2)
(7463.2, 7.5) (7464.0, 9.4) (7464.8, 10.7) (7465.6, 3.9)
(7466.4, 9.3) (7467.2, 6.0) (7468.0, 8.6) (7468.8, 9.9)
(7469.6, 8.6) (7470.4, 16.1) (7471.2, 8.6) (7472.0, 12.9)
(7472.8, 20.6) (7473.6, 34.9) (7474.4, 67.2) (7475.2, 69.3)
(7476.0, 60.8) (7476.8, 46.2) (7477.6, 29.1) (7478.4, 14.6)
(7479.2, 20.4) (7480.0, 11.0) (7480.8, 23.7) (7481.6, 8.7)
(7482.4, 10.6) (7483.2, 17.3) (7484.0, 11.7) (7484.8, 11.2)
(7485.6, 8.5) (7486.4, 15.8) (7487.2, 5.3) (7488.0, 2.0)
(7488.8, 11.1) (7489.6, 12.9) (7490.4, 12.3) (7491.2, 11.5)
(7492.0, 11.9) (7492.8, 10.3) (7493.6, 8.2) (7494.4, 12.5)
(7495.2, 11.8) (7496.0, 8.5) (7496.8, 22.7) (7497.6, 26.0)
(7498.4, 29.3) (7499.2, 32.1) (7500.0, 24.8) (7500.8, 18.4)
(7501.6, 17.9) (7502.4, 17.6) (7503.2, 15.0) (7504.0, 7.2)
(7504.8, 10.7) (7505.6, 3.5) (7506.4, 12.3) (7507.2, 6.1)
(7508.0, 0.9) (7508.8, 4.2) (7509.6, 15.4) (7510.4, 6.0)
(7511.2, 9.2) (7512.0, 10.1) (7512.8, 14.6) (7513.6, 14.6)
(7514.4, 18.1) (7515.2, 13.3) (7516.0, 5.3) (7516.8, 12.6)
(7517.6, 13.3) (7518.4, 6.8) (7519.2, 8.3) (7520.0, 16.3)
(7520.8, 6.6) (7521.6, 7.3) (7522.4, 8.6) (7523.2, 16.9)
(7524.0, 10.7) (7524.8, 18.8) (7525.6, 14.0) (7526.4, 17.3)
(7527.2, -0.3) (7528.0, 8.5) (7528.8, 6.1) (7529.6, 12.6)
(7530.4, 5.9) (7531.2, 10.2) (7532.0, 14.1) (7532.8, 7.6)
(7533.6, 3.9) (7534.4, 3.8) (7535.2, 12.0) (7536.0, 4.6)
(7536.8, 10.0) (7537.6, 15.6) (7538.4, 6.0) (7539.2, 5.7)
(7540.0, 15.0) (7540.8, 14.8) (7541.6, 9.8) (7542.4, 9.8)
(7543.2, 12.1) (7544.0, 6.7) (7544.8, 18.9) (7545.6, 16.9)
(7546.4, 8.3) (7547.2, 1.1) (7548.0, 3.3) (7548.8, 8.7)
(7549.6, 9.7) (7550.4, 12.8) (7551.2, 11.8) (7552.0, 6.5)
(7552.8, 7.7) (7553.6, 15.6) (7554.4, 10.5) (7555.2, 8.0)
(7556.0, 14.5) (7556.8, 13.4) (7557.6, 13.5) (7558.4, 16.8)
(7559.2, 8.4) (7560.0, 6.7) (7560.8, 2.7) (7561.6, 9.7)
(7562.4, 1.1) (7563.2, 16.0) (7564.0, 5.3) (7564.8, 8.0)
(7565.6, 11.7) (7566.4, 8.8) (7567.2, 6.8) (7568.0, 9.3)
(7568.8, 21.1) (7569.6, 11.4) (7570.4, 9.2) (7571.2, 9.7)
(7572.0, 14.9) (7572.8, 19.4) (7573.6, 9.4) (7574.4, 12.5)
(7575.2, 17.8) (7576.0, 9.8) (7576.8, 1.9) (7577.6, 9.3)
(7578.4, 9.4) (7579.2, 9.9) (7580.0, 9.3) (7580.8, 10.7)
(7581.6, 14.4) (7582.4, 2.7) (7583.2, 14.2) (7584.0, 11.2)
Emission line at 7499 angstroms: [N II]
